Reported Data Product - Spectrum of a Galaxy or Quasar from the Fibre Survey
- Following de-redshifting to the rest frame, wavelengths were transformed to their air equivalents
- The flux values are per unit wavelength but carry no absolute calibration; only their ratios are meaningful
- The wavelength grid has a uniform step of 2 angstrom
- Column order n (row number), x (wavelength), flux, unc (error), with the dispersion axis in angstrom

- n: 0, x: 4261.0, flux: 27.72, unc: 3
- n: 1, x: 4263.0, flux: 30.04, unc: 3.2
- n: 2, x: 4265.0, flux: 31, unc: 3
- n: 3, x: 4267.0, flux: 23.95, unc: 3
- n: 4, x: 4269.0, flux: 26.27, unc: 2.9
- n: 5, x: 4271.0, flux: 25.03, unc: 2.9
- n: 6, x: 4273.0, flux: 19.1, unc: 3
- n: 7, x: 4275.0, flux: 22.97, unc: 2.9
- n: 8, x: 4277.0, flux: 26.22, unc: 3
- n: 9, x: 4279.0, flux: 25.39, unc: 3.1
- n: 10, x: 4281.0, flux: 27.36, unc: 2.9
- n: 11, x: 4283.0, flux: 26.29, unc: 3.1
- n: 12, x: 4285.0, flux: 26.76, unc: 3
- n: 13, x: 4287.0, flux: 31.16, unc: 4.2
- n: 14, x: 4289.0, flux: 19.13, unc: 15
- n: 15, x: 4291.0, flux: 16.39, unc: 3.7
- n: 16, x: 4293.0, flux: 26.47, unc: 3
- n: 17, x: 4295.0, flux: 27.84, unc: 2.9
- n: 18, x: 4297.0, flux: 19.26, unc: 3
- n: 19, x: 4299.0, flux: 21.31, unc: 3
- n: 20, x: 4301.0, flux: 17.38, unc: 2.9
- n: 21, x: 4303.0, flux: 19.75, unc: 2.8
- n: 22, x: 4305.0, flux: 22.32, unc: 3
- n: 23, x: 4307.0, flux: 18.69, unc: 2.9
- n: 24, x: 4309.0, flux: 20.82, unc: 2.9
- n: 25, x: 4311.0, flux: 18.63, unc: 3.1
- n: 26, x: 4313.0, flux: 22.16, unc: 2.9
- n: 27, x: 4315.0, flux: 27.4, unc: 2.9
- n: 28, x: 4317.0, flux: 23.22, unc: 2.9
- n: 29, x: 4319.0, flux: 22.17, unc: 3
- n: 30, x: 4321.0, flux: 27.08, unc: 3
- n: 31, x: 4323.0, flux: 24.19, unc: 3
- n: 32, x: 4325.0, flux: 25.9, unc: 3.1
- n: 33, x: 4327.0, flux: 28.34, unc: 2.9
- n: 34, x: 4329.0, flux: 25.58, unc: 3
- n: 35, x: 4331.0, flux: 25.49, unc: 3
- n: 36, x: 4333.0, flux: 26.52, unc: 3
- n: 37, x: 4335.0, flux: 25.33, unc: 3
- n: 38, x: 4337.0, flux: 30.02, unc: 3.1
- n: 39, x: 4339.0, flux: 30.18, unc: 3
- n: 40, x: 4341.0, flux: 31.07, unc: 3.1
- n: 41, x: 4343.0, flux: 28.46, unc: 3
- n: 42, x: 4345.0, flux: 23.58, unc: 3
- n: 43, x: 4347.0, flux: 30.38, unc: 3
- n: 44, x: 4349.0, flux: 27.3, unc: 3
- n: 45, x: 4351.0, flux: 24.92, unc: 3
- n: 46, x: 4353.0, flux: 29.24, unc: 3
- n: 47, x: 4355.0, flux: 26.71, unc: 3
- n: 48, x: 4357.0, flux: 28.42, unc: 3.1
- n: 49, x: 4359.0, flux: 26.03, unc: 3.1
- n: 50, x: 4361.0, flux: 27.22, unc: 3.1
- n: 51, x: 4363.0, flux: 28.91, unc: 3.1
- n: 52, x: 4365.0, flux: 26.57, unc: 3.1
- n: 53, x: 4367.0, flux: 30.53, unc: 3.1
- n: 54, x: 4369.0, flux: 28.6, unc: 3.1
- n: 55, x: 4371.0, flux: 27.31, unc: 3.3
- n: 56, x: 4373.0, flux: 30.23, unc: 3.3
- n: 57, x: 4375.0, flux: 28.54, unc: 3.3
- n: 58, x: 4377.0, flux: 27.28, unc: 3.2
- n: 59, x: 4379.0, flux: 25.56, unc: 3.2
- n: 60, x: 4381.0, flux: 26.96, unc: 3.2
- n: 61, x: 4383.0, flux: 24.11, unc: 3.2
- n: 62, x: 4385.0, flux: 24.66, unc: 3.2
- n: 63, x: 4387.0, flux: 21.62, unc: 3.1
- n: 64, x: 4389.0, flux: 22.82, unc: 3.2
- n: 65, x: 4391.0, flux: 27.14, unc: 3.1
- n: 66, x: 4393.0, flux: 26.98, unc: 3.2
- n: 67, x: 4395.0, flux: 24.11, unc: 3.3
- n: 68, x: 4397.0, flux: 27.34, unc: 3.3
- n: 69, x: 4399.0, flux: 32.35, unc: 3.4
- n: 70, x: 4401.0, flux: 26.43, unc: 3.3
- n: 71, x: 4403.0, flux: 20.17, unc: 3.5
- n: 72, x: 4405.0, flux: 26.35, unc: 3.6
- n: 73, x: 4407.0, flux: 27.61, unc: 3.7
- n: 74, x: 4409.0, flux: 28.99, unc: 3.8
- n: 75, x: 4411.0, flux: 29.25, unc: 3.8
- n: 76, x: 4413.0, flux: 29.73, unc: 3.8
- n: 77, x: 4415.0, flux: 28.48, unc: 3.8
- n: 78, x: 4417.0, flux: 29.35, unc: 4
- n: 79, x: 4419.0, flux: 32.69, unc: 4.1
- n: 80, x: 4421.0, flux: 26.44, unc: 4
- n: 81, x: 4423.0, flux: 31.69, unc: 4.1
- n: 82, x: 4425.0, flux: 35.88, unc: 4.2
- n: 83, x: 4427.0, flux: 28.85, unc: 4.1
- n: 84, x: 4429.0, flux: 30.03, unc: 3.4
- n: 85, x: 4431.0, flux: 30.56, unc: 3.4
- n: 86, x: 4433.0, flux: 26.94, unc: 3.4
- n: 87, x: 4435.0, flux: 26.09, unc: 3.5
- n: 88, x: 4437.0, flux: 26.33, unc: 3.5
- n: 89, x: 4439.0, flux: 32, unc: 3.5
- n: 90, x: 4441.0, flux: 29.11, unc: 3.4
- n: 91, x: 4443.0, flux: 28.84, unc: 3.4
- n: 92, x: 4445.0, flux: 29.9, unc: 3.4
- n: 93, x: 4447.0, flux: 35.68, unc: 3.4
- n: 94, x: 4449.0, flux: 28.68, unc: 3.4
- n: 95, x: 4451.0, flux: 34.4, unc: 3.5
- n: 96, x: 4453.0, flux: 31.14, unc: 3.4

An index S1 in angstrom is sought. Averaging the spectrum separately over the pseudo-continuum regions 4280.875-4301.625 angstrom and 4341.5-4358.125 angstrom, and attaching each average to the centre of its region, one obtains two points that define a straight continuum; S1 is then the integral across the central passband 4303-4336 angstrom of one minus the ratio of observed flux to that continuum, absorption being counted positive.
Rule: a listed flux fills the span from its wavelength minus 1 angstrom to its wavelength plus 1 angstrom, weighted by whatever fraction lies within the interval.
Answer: 2.1 angstrom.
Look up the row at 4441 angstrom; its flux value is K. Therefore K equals 29.11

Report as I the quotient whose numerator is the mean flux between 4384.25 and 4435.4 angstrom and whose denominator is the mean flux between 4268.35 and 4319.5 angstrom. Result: 1.2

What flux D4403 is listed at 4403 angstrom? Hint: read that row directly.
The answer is 20.17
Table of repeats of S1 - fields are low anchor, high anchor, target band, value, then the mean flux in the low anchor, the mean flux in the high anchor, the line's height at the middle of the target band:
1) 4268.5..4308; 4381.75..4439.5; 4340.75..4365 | -1.84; 23.2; 27.7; 25.6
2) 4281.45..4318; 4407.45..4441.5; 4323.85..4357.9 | -3.58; 22.6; 29.5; 24.9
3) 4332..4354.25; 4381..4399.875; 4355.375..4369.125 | -0.48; 27.9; 25.7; 27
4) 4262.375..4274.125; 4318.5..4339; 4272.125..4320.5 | 5.81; 25.7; 26.4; 26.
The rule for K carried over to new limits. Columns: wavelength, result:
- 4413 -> 29.73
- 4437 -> 26.33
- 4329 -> 25.58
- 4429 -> 30.03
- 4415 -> 28.48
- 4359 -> 26.03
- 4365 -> 26.57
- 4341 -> 31.07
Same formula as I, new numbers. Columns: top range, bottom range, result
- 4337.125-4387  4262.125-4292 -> 1.10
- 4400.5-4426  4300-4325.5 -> 1.29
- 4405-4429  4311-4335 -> 1.19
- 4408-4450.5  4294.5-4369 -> 1.17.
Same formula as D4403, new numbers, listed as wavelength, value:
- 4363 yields 28.91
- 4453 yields 31.14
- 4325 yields 25.9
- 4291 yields 16.39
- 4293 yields 26.47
